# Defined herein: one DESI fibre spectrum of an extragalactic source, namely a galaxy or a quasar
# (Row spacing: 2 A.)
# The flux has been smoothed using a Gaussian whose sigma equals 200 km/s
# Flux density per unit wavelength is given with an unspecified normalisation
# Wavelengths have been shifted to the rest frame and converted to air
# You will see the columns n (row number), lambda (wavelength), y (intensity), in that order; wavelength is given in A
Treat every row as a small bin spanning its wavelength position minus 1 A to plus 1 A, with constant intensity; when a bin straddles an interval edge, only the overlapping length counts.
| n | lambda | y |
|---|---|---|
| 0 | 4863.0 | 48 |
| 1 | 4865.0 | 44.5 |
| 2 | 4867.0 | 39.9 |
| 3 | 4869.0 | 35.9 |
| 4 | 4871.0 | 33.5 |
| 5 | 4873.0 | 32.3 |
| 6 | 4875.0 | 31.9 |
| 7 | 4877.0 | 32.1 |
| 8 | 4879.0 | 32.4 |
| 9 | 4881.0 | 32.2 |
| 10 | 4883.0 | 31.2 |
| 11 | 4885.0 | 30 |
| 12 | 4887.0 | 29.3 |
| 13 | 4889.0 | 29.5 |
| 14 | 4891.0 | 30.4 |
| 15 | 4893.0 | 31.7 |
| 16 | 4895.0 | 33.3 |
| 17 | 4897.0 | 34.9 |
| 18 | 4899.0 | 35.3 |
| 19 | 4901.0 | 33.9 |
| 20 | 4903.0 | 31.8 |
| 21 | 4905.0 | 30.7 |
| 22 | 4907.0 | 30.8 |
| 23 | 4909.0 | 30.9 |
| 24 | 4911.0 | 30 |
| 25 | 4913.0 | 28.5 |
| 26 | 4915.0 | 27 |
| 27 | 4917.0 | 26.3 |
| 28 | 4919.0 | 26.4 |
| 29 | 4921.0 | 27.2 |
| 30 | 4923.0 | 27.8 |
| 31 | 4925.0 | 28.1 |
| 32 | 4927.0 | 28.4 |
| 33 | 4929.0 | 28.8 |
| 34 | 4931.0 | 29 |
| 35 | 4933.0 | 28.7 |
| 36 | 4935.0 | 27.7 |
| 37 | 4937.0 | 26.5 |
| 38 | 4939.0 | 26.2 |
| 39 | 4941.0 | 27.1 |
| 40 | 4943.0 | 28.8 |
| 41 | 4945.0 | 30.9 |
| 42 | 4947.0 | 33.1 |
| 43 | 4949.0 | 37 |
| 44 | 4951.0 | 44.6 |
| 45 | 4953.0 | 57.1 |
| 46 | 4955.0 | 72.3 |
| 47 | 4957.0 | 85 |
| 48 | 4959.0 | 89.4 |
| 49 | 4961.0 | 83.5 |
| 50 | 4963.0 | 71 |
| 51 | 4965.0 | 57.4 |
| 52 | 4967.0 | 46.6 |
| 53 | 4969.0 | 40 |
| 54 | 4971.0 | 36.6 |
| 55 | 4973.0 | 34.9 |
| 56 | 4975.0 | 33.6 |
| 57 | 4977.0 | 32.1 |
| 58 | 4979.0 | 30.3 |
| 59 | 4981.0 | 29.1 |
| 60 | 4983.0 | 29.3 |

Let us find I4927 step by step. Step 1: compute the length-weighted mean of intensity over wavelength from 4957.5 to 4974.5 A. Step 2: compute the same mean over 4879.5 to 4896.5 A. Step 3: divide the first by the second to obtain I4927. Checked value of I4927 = 1.85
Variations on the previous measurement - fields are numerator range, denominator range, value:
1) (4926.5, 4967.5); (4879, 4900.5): 1.44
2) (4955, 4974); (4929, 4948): 2.13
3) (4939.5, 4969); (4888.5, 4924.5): 1.77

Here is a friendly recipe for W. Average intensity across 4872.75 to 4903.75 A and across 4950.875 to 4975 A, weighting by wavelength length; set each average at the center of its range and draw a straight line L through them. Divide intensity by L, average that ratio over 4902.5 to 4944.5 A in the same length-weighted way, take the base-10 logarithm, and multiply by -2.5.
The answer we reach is 0.483 mag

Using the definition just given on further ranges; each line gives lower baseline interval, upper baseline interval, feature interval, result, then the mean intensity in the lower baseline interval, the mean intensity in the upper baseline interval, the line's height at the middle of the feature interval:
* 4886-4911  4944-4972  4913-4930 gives 0.43 mag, 31.8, 56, 41.2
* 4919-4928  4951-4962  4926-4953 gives 0.49 mag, 27.7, 74.5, 50.4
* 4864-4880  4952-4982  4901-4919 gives 0.39 mag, 35.3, 53.3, 42.5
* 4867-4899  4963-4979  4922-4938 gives 0.30 mag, 32.4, 41.5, 37.2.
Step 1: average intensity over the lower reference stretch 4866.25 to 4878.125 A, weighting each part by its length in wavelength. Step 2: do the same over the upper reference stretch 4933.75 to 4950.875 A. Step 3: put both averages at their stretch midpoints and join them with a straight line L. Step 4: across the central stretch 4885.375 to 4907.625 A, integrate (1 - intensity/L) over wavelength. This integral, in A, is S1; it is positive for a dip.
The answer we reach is 0.6 A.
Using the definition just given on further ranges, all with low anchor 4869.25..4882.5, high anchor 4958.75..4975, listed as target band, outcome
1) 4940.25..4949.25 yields 3.3 A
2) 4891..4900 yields 0.9 A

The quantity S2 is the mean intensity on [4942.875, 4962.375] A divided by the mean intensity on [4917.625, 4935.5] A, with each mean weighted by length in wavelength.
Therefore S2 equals 2.06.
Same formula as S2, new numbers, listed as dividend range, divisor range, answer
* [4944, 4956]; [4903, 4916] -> 1.54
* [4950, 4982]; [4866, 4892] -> 1.63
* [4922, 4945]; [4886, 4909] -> 0.88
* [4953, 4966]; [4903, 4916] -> 2.51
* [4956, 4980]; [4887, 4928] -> 1.77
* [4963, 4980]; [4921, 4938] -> 1.45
